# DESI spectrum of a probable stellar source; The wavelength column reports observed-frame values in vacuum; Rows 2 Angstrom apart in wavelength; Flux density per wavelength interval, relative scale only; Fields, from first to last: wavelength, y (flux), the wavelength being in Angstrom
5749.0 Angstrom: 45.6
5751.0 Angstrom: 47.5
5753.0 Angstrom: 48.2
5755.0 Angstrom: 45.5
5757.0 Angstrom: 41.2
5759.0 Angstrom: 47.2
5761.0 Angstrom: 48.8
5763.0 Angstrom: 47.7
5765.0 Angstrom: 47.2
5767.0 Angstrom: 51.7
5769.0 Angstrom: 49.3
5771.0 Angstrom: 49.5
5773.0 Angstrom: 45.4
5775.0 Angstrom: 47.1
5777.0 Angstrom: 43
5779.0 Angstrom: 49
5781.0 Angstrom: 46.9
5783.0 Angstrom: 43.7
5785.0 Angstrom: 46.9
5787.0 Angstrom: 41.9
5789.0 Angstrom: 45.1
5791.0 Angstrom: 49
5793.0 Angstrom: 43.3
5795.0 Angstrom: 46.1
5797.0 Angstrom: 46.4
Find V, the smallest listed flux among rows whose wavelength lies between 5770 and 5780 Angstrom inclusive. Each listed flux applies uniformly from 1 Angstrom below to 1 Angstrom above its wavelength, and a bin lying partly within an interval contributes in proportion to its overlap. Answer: 43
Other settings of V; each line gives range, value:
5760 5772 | 47.2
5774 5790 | 41.9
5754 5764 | 41.2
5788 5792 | 45.1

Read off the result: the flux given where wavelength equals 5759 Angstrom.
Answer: 47.2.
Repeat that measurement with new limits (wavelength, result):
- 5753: 48.2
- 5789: 45.1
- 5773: 45.4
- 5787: 41.9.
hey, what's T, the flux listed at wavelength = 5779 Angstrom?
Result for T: 49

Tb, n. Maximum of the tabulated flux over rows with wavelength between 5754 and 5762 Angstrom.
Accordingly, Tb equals 48.8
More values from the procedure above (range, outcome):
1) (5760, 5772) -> 51.7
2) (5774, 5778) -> 47.1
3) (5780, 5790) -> 46.9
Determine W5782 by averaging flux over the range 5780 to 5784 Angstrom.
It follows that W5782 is 45.3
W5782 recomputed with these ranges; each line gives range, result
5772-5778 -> 45.2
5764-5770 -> 49.4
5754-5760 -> 44.6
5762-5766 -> 47.5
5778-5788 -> 45.7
